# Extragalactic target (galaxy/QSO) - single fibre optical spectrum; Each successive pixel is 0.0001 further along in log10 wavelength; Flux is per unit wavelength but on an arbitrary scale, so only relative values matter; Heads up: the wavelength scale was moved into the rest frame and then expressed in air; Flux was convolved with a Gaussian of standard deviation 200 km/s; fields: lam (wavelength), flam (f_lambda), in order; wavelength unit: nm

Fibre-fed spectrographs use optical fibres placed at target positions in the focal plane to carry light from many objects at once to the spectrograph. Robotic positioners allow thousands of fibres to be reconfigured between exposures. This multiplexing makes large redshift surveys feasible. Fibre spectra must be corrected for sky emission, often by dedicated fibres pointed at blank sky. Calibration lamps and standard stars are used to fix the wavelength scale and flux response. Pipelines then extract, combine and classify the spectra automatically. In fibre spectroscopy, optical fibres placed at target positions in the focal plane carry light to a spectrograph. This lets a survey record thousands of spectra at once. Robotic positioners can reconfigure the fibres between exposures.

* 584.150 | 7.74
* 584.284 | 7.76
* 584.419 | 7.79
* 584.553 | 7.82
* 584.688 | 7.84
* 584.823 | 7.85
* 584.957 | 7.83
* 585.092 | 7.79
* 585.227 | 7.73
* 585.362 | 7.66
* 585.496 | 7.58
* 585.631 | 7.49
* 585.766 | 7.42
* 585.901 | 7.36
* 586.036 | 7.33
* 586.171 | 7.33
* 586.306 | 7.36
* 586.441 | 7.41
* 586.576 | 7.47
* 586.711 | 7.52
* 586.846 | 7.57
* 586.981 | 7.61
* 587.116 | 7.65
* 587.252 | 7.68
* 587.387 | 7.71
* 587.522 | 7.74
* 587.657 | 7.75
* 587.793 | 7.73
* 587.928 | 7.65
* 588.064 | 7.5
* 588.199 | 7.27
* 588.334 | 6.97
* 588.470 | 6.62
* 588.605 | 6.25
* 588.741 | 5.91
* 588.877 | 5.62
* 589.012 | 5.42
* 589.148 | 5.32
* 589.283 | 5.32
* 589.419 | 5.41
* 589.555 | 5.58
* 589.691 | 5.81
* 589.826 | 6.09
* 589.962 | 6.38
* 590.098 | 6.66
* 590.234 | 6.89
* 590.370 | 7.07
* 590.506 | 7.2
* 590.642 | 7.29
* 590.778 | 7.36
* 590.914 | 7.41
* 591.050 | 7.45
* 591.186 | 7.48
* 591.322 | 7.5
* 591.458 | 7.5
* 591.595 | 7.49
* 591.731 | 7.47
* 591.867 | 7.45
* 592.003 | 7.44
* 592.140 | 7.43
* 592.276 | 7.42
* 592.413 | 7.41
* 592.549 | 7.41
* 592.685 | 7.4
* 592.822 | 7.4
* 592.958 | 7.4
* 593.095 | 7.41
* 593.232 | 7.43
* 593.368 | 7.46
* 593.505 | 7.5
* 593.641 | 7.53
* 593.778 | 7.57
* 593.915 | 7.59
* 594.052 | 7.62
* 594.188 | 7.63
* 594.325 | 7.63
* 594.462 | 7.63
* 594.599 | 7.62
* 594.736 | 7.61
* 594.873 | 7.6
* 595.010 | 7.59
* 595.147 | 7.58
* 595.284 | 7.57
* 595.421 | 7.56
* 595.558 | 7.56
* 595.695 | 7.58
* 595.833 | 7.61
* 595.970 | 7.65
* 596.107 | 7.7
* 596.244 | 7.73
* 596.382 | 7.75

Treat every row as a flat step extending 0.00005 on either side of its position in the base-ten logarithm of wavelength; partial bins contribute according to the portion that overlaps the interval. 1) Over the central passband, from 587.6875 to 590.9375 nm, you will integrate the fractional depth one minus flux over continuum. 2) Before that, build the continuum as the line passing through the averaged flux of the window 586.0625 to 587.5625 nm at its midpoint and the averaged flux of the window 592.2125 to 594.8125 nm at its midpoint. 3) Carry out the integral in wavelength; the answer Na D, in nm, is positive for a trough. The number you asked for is 0.43 nm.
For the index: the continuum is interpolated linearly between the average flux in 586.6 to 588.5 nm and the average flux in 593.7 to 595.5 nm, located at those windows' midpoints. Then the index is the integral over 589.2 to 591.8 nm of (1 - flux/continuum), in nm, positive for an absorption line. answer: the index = 0.26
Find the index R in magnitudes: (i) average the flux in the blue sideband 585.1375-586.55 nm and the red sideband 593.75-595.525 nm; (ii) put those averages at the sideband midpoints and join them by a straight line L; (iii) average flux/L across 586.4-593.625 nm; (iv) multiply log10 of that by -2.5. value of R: 0.070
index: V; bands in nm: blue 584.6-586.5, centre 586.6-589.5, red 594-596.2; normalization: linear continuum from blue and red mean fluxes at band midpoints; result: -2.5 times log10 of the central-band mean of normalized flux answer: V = 0.11 mag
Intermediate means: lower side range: 7.57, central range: 6.87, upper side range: 7.61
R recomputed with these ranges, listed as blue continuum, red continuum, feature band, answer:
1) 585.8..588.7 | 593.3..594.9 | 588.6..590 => 0.29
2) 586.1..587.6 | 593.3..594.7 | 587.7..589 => 0.12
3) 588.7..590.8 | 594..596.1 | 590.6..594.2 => -0.09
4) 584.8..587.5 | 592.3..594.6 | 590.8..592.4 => 0.01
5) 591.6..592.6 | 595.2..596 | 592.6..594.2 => 0.00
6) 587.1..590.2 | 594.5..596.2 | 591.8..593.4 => -0.03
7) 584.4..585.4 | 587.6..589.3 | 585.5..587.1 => -0.02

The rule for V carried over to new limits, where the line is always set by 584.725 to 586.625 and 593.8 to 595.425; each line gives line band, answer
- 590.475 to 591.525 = 0.02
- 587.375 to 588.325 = 0.00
